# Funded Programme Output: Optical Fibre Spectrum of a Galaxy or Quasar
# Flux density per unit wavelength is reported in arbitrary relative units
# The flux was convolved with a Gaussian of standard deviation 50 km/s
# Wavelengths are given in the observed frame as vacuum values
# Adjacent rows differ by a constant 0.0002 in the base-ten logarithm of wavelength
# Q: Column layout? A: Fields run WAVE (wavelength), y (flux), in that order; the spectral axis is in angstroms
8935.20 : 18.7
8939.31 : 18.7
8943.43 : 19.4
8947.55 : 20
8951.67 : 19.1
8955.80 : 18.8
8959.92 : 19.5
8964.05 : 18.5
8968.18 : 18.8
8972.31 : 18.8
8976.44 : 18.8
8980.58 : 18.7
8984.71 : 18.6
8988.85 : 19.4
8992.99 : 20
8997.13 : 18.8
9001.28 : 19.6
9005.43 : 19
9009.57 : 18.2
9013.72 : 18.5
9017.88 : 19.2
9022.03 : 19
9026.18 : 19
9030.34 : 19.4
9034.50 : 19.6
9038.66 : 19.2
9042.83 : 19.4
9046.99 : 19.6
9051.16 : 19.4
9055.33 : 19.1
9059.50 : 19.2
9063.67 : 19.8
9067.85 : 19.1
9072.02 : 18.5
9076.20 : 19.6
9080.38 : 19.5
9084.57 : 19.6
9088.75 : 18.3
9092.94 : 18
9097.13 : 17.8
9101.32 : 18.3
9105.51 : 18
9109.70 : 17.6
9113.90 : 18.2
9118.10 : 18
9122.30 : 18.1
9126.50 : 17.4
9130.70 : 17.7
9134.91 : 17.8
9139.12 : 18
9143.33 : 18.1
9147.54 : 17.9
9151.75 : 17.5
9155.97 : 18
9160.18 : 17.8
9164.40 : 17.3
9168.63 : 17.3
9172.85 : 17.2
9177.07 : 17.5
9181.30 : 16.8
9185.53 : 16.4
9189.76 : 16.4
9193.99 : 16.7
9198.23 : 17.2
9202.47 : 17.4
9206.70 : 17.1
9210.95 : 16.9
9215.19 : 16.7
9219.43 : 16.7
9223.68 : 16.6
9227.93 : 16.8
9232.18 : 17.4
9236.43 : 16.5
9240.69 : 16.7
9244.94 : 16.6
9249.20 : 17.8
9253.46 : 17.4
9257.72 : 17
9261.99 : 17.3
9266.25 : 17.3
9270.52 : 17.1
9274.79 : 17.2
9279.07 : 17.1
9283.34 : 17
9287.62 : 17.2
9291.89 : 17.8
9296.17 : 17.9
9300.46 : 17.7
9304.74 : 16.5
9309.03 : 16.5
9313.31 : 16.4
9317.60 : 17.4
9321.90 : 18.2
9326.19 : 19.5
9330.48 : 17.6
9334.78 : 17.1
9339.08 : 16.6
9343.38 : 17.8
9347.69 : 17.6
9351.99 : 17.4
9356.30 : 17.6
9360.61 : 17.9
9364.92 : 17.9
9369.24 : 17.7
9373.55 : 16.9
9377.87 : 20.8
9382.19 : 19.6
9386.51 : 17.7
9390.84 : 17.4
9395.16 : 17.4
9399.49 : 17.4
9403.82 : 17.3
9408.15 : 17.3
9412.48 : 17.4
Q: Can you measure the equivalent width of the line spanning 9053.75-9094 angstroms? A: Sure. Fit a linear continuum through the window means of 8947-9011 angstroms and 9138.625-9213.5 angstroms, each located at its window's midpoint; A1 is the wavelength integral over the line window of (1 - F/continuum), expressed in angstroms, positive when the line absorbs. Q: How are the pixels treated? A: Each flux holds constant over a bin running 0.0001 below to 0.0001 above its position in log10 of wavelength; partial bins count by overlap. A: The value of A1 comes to -2.0 angstroms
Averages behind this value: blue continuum 19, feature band 19.1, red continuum 17.3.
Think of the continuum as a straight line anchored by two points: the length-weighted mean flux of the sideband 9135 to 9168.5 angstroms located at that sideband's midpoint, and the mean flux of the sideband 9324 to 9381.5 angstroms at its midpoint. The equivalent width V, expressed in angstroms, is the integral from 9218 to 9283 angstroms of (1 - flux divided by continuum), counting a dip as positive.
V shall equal 2.94 angstroms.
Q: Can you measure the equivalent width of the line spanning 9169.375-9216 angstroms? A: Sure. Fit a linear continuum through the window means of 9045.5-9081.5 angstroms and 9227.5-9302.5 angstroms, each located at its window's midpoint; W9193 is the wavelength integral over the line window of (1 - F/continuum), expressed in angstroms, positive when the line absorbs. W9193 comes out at 2.63 angstroms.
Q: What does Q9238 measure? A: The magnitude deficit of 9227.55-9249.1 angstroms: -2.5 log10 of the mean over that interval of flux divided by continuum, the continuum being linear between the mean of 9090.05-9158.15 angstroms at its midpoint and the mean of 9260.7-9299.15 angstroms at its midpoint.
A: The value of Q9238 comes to 0.04 mag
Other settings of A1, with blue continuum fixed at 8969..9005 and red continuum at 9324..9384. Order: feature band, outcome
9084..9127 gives 1.5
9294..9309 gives 0.7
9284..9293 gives 0.4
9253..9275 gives 1.3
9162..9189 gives 2.1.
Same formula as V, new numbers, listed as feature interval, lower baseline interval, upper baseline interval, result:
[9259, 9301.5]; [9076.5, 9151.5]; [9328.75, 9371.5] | 0.9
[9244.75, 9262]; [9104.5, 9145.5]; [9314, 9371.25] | 0.5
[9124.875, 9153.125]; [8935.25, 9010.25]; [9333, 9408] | 1.1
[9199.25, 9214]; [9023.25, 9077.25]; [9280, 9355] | 0.9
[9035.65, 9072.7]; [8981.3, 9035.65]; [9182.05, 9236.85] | -1.4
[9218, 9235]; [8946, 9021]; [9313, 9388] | 1.3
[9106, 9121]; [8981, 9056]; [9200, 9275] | 0.2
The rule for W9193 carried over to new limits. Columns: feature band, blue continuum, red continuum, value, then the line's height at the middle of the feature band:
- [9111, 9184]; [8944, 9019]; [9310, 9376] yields 2.7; 18.4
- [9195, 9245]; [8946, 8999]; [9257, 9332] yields 2.5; 17.8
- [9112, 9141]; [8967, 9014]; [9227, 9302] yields 0.3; 18.1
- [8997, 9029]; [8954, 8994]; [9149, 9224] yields -0.5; 18.6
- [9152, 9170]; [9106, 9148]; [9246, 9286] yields 0.1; 17.7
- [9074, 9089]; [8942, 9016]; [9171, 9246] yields -1.1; 18.1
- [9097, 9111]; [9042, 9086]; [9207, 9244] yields 0.6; 18.7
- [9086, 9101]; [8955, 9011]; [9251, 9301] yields 0.2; 18.4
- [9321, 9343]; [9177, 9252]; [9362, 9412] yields -0.2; 17.6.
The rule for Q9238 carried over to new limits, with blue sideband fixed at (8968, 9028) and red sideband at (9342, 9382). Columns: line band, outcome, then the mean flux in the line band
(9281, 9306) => 0.05 mag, 17.4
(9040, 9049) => -0.04 mag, 19.5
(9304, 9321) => 0.08 mag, 16.8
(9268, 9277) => 0.07 mag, 17.1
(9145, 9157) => 0.05 mag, 17.8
